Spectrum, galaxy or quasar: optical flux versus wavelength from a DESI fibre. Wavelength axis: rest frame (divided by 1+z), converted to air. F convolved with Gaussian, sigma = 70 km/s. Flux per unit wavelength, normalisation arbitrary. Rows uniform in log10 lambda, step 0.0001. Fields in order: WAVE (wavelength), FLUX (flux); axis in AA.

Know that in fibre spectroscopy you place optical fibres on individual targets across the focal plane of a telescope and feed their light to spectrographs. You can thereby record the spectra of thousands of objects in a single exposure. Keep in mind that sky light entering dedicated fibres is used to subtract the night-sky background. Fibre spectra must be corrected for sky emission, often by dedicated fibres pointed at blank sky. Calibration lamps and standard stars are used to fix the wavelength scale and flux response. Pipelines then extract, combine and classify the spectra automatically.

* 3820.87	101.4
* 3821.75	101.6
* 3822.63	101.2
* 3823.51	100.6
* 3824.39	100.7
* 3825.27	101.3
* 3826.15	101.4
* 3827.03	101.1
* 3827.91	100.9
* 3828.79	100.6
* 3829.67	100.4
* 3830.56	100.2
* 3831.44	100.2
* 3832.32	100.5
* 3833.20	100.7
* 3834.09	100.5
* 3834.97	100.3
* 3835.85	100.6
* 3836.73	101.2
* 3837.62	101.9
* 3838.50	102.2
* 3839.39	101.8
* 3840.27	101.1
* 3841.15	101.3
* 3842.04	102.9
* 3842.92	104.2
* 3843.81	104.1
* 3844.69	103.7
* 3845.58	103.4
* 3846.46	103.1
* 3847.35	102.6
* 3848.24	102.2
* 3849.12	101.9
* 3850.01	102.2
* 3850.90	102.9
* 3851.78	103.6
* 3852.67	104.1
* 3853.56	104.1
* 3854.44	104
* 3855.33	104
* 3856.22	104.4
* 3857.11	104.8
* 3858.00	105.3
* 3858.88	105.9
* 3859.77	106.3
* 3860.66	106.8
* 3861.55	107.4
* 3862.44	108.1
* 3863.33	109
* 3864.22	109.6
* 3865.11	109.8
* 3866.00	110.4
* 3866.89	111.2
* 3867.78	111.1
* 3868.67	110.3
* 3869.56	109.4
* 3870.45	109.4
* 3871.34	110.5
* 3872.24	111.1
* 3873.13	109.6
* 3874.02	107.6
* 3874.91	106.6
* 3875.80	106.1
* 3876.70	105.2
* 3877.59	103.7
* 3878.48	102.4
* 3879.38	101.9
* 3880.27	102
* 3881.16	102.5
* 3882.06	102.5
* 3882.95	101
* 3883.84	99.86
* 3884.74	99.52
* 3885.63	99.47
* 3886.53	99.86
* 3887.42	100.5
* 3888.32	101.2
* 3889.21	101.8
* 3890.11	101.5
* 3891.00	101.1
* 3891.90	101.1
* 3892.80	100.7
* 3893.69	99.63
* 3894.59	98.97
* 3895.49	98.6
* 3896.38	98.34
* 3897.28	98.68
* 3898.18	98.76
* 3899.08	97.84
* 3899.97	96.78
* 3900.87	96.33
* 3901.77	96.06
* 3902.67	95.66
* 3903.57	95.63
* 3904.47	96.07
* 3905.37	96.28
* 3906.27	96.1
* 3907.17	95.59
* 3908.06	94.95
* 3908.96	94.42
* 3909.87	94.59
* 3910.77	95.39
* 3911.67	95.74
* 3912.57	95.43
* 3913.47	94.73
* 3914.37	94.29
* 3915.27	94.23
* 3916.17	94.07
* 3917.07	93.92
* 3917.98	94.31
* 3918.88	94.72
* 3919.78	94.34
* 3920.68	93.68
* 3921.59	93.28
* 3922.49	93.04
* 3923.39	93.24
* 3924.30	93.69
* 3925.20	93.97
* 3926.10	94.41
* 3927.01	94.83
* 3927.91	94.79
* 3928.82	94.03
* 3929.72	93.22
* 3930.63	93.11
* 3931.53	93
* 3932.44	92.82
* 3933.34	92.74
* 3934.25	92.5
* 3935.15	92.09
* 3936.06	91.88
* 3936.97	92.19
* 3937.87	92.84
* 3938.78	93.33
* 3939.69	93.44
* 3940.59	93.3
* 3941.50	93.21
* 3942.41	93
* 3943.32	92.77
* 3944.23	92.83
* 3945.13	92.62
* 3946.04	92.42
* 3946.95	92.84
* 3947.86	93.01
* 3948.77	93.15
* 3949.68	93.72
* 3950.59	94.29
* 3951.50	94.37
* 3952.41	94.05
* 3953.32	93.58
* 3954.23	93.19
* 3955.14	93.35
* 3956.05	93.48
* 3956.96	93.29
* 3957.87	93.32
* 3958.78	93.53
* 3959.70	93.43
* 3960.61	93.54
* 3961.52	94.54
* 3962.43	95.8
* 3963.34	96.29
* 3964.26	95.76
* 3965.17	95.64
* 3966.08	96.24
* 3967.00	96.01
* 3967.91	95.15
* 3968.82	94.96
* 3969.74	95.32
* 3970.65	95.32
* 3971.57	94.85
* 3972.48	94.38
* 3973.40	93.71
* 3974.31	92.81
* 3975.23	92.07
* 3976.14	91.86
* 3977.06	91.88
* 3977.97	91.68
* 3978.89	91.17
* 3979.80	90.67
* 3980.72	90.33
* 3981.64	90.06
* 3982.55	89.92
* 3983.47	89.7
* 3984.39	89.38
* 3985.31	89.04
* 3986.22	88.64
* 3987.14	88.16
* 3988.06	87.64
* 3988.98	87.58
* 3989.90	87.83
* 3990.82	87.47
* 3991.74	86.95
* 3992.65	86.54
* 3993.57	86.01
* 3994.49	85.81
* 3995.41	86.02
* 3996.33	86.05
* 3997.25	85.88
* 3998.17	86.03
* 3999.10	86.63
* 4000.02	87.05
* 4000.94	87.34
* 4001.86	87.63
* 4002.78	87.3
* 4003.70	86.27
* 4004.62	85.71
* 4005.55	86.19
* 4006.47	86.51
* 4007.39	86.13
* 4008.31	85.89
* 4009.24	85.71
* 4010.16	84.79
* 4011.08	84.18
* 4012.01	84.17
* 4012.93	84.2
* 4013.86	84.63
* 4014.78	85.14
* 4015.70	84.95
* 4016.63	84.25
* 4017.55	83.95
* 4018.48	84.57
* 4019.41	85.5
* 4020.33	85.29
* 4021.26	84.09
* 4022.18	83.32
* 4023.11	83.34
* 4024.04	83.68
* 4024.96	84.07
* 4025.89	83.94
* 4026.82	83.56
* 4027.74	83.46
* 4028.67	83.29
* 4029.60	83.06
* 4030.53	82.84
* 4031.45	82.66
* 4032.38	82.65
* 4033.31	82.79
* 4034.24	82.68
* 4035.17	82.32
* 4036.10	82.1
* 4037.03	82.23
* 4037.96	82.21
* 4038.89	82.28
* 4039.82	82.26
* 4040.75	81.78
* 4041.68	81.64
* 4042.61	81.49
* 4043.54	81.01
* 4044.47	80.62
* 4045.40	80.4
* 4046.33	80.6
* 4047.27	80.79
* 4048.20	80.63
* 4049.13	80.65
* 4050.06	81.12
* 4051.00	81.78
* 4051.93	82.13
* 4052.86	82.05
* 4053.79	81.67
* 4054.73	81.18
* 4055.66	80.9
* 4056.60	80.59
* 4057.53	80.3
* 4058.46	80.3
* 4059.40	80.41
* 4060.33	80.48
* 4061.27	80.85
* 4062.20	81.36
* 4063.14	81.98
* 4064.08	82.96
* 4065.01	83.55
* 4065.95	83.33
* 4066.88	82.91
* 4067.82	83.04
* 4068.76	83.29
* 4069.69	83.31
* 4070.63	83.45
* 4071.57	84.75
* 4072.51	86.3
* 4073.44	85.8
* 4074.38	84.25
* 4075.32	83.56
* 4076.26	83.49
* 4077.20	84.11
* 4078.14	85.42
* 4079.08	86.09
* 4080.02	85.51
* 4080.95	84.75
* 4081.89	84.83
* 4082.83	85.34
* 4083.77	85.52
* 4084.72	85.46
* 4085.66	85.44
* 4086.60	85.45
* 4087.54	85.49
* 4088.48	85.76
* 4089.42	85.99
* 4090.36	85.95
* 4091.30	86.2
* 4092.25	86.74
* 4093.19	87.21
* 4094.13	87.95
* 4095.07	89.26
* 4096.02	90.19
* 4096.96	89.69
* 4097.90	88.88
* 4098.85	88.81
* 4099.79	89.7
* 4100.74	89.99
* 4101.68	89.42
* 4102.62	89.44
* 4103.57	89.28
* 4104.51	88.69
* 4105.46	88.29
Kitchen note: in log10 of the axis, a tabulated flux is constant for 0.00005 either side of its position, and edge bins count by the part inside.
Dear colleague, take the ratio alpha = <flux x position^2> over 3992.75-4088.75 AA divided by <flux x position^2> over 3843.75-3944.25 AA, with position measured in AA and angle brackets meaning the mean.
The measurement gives 0.91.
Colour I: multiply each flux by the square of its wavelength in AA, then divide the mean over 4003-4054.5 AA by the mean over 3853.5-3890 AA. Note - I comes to 0.85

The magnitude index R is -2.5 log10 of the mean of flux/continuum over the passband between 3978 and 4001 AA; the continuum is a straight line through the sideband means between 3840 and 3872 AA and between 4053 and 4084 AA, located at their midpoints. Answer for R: 0.04 mag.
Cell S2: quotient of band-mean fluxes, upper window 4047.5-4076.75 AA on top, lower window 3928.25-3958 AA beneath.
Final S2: 0.88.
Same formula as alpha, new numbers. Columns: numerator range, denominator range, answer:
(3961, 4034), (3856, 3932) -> 0.93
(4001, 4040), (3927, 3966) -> 0.93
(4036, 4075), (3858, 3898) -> 0.86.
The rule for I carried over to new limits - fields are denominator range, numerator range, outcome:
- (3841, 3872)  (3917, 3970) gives 0.93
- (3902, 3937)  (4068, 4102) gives 0.99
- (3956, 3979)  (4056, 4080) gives 0.93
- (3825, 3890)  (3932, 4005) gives 0.93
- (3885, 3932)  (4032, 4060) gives 0.91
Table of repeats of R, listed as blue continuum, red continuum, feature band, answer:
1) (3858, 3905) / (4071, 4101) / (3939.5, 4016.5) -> 0.06 mag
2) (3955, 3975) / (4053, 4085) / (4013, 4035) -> 0.05 mag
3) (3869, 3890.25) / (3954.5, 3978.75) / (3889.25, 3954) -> 0.05 mag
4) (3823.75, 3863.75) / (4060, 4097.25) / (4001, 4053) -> 0.07 mag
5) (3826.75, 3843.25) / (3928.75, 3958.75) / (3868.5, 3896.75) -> -0.06 mag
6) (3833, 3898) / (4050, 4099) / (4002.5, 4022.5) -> 0.06 mag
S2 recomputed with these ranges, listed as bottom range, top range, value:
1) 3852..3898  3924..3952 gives 0.89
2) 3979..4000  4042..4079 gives 0.94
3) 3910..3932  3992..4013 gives 0.91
